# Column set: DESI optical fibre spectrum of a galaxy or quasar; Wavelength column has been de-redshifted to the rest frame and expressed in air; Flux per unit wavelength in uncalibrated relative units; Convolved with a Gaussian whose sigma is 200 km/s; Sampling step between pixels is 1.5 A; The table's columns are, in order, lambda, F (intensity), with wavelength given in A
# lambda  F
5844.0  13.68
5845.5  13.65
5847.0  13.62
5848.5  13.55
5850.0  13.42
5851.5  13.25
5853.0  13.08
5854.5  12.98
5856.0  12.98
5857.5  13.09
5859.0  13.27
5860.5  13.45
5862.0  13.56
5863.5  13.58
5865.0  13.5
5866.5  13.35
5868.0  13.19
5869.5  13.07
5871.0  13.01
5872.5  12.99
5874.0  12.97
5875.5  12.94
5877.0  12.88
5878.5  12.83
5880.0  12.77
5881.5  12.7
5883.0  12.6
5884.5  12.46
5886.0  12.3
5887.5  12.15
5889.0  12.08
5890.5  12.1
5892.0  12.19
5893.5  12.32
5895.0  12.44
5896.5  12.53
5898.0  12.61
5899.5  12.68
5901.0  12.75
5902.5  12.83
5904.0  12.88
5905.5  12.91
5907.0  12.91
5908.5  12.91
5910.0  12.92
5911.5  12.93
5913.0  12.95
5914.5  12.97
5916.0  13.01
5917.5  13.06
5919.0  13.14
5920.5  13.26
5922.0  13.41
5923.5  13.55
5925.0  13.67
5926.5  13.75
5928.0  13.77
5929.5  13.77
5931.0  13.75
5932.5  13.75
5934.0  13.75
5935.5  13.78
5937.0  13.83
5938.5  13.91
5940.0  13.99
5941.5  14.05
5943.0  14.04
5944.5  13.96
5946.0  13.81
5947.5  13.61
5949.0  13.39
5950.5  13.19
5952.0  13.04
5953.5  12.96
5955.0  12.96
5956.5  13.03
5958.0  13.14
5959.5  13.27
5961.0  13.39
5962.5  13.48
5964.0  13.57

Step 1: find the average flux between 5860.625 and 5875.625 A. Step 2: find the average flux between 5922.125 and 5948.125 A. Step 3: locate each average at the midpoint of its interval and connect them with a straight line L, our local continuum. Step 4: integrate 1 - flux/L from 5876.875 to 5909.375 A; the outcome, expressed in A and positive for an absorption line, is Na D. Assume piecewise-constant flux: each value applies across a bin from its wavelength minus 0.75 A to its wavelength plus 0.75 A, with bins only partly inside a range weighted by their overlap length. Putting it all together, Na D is 2.1 A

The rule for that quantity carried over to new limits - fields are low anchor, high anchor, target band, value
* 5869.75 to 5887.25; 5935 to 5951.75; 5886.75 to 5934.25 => 0.98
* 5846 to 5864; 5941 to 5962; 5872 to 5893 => 1.24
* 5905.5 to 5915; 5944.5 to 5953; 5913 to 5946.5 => -1.09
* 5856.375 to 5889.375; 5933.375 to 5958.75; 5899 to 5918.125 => 0.50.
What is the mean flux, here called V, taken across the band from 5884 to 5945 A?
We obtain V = 13.1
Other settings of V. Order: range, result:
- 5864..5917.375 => 12.8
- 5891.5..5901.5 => 12.5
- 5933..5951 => 13.8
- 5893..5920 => 12.8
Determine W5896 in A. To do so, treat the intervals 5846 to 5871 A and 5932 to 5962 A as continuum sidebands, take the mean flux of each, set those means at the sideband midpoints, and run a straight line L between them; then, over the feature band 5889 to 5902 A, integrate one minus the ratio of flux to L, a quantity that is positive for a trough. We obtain 0.9 A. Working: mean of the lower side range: 13.3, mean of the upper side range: 13.5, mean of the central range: 12.4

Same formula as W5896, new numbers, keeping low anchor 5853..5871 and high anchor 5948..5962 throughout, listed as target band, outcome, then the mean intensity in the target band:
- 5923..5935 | -0.49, 13.7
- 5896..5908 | 0.41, 12.8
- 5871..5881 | 0.26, 12.9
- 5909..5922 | 0.15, 13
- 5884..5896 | 0.88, 12.3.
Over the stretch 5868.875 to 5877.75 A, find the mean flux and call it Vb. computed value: 13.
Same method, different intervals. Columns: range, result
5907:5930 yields 13.3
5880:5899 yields 12.4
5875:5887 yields 12.7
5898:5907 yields 12.8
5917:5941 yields 13.6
